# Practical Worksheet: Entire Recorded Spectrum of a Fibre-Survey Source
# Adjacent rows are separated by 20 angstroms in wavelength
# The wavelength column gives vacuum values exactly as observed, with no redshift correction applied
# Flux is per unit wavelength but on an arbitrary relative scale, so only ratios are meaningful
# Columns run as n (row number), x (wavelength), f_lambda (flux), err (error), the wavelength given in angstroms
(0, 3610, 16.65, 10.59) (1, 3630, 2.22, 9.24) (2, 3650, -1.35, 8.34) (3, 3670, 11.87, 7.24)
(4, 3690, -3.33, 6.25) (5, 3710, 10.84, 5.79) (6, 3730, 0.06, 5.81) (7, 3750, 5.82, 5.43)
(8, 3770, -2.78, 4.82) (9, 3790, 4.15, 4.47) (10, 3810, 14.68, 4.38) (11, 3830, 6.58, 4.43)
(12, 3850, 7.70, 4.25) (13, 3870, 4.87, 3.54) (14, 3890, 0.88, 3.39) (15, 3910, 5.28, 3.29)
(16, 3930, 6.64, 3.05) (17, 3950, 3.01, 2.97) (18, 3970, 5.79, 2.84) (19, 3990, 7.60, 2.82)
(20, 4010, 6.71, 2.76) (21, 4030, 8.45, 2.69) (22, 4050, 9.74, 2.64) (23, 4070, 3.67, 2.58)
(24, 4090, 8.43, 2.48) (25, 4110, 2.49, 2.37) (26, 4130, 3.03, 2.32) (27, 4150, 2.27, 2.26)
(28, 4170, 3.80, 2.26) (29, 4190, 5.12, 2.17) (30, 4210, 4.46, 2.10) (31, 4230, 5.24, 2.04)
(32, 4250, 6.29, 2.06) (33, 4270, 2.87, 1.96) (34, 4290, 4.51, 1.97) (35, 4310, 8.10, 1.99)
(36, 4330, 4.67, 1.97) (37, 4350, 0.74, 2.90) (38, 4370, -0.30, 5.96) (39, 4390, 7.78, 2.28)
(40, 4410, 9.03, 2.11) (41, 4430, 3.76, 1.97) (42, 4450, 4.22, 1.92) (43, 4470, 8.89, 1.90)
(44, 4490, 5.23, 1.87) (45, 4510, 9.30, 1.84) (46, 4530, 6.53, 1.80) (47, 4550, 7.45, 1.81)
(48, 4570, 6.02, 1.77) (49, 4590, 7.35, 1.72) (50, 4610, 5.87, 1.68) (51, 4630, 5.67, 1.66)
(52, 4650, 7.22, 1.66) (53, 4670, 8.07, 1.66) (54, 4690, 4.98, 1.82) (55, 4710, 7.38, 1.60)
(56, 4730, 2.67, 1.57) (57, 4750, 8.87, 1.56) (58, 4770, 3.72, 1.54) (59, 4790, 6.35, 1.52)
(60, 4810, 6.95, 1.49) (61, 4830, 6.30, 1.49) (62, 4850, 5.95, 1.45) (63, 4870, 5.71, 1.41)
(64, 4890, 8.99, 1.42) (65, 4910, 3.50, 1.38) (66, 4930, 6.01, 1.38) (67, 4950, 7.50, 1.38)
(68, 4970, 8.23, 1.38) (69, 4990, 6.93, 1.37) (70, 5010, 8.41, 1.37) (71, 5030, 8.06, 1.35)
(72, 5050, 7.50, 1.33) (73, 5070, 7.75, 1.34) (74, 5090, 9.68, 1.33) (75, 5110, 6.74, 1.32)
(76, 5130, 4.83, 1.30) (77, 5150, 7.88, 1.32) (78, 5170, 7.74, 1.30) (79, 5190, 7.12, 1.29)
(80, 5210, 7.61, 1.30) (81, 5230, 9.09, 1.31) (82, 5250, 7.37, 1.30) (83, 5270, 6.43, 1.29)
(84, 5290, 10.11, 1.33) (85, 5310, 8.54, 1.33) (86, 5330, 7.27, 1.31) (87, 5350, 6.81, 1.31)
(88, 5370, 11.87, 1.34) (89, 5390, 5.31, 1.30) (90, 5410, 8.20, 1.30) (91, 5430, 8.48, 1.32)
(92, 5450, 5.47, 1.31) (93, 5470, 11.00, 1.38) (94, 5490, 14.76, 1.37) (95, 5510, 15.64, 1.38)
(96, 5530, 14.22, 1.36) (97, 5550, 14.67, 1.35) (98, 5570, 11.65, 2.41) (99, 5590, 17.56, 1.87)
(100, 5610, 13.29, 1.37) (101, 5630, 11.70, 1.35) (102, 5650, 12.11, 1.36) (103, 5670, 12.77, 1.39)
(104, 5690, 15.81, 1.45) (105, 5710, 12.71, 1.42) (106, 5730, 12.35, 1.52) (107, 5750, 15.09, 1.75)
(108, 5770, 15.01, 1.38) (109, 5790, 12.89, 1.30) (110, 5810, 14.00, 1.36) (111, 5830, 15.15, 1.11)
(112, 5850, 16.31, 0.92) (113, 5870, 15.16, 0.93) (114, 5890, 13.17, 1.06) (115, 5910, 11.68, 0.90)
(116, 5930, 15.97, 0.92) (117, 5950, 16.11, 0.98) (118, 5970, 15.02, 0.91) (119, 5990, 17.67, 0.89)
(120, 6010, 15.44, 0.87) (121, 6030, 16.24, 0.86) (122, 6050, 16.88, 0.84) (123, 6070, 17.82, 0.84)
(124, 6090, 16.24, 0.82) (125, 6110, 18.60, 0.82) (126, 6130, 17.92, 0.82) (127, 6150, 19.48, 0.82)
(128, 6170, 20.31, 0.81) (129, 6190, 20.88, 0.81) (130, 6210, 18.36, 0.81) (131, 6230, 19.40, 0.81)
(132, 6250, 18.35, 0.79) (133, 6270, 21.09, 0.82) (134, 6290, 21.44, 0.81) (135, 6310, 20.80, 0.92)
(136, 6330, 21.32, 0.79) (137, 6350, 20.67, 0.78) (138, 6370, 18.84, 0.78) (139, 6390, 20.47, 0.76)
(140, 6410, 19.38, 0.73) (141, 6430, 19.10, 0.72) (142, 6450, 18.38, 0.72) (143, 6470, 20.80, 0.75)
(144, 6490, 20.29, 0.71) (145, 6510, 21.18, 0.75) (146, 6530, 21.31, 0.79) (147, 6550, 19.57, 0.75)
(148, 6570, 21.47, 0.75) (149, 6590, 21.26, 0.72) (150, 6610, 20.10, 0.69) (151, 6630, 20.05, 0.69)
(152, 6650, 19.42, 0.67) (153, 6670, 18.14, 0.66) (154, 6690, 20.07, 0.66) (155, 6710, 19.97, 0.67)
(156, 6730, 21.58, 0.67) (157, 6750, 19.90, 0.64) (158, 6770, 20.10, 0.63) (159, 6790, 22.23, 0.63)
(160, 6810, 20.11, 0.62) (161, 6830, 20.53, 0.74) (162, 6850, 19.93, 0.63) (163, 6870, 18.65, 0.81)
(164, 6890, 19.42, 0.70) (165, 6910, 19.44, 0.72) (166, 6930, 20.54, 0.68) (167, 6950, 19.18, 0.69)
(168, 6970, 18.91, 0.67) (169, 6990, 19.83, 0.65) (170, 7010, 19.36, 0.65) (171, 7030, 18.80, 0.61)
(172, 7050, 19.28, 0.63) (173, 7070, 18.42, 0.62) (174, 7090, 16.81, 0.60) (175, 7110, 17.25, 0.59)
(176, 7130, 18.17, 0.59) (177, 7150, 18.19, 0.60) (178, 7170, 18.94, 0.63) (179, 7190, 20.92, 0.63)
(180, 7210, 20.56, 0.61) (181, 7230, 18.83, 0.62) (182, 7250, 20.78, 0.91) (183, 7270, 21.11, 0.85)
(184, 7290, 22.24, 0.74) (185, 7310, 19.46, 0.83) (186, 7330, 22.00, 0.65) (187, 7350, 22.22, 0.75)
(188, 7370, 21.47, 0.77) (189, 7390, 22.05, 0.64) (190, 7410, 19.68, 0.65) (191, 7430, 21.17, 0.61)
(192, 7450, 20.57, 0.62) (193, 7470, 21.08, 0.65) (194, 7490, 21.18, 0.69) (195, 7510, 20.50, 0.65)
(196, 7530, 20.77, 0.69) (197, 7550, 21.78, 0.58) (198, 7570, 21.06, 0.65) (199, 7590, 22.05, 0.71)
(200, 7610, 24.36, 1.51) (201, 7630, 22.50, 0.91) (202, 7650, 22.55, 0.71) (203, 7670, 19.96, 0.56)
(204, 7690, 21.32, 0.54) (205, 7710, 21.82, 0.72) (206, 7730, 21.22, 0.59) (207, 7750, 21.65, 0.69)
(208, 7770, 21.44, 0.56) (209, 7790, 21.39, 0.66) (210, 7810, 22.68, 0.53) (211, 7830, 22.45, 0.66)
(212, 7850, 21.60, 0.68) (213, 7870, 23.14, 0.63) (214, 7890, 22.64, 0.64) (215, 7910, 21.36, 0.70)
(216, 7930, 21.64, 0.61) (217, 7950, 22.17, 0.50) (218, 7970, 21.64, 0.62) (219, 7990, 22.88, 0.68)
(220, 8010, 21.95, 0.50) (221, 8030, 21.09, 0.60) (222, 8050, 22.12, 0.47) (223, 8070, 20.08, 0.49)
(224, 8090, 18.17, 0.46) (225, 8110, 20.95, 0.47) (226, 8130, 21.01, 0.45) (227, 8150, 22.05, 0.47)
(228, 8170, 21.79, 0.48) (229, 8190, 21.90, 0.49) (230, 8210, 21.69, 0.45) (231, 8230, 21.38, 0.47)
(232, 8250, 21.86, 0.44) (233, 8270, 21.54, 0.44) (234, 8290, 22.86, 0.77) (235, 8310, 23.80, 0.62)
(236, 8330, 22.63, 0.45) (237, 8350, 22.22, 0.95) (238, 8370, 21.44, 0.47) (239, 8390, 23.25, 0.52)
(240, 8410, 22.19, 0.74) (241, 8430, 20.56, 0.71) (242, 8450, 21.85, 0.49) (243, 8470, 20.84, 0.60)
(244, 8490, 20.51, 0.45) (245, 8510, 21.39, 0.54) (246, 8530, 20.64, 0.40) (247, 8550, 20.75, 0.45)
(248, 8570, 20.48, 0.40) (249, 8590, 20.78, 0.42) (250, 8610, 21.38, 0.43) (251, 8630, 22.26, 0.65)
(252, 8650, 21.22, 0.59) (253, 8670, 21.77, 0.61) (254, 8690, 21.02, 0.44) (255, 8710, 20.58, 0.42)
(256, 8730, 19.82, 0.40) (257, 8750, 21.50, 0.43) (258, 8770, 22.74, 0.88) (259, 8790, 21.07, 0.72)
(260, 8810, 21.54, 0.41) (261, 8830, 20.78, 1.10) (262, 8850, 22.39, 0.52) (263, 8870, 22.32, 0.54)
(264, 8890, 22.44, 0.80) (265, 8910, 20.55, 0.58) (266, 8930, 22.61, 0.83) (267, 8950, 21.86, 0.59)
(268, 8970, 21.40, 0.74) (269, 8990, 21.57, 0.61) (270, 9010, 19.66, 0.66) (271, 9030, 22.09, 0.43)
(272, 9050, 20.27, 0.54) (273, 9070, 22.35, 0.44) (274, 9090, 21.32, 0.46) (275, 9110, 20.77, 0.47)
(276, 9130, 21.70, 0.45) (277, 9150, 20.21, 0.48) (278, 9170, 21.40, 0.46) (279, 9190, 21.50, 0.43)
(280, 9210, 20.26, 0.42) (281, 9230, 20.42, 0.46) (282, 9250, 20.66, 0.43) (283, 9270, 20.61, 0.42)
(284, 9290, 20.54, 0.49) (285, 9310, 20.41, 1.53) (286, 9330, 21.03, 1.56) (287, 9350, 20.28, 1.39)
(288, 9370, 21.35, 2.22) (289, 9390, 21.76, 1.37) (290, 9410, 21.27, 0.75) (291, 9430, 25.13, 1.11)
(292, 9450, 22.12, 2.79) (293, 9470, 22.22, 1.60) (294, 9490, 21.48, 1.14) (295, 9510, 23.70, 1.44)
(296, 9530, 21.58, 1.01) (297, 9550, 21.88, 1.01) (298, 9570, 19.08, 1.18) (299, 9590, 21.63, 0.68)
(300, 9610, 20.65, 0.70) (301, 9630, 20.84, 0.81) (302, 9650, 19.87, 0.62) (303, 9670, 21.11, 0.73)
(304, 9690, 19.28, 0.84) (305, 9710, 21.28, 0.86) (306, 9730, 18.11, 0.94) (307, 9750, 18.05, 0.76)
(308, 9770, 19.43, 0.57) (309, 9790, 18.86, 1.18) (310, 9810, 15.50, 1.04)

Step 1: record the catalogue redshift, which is 0.372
